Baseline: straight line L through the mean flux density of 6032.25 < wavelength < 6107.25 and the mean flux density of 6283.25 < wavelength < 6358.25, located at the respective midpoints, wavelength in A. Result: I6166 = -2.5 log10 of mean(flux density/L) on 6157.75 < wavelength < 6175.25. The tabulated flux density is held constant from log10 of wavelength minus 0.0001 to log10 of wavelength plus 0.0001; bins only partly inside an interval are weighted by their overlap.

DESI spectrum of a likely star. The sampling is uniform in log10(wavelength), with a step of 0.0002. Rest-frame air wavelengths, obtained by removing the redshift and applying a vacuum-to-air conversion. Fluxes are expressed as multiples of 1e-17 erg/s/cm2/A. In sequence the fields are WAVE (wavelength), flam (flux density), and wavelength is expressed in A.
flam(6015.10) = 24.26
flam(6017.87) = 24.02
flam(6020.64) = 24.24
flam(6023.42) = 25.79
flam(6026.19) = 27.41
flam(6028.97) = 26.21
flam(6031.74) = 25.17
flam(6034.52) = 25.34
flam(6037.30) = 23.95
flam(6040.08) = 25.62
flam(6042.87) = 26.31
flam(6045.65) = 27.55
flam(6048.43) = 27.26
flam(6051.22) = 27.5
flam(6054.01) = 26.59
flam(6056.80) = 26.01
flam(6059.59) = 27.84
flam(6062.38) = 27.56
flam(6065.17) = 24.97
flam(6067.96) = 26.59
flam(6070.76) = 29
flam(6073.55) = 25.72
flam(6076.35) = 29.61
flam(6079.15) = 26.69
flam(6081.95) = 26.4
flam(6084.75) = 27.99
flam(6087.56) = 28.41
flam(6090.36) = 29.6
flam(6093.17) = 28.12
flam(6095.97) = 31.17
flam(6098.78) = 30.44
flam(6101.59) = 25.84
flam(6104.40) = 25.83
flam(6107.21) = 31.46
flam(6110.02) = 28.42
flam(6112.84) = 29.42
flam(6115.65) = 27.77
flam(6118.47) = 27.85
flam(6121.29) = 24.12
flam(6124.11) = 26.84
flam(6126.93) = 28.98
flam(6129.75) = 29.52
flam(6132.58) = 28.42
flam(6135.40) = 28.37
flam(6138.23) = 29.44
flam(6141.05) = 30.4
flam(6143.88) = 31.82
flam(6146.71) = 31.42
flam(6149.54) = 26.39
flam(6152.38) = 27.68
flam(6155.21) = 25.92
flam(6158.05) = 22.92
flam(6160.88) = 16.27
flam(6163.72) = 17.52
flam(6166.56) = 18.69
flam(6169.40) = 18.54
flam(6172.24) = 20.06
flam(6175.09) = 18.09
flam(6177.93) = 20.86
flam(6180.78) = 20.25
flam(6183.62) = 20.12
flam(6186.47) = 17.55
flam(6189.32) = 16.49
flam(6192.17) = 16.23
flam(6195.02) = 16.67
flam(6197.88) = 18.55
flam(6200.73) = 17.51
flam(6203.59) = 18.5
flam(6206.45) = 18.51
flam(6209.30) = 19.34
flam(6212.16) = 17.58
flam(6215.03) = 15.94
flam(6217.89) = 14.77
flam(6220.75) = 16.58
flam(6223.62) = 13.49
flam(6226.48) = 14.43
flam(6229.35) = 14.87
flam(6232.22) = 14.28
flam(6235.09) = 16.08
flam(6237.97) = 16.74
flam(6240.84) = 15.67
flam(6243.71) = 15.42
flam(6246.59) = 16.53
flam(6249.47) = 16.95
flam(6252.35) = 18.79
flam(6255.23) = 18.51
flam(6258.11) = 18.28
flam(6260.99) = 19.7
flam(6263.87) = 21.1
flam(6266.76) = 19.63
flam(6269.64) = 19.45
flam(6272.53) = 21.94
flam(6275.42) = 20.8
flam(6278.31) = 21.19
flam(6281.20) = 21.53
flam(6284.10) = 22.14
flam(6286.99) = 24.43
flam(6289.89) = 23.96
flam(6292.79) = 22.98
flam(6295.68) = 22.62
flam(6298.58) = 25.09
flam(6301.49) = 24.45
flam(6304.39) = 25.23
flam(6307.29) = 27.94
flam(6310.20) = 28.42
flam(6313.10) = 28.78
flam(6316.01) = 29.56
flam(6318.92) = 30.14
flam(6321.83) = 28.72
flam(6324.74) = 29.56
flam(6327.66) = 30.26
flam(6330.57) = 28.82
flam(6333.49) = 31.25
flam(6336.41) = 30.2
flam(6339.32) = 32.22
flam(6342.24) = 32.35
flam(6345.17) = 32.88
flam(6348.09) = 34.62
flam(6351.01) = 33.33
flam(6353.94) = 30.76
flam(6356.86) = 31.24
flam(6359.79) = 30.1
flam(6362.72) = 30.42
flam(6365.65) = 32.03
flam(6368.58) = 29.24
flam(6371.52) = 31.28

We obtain 0.432 mag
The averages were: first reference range 27.3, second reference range 28.6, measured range 18.7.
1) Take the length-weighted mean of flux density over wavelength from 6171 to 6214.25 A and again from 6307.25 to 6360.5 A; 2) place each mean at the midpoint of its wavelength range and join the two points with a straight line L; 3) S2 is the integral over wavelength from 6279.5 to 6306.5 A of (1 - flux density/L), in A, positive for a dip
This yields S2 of 3.4 A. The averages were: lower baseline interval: 18.4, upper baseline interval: 30.7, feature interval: 23.7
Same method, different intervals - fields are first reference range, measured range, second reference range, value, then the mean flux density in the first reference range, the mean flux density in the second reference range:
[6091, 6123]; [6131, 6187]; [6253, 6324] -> 6.9 A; 28.2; 23.6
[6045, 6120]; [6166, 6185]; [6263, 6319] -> 4.8 A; 27.8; 24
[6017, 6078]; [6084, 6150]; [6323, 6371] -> -2.9 A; 26.4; 31.2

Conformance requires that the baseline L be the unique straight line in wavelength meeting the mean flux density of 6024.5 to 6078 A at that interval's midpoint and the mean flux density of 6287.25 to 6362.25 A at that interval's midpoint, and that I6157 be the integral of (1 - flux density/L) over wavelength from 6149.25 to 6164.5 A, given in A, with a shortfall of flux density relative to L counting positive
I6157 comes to 2.66 A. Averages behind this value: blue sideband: 26.6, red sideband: 29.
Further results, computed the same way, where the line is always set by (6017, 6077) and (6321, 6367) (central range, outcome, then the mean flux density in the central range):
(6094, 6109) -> -0.9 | 28.9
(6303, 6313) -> 1.0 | 27.4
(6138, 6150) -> -1.0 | 30.2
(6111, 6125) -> 0.1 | 27.2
